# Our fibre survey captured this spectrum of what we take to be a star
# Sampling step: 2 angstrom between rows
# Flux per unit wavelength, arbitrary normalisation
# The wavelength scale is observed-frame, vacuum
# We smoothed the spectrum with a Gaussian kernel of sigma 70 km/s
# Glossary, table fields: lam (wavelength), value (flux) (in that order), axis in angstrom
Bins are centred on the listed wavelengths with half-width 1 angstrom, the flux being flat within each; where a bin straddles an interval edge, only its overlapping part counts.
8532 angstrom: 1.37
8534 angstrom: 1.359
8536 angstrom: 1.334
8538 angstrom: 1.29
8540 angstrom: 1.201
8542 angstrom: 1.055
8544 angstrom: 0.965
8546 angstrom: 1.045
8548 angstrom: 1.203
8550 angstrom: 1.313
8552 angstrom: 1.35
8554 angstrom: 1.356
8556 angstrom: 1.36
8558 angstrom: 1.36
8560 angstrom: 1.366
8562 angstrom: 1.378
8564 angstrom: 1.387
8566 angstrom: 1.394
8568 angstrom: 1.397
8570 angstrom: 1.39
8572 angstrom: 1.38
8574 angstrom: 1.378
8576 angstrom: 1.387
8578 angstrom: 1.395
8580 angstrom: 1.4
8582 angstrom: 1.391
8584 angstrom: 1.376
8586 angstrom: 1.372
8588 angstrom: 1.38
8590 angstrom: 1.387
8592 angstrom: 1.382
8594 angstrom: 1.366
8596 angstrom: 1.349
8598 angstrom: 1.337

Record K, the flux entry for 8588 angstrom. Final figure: 1.38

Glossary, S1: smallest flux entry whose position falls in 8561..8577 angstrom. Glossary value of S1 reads 1.378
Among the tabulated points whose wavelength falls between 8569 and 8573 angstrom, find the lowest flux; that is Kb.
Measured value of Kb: 1.38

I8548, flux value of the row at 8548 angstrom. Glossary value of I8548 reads 1.203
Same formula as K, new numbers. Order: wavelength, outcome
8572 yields 1.38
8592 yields 1.382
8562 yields 1.378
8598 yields 1.337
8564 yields 1.387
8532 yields 1.37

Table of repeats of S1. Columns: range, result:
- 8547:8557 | 1.203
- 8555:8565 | 1.36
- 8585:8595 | 1.366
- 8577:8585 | 1.376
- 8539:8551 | 0.965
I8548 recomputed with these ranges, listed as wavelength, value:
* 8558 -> 1.36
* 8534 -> 1.359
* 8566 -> 1.394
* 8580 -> 1.4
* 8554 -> 1.356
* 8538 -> 1.29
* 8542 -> 1.055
